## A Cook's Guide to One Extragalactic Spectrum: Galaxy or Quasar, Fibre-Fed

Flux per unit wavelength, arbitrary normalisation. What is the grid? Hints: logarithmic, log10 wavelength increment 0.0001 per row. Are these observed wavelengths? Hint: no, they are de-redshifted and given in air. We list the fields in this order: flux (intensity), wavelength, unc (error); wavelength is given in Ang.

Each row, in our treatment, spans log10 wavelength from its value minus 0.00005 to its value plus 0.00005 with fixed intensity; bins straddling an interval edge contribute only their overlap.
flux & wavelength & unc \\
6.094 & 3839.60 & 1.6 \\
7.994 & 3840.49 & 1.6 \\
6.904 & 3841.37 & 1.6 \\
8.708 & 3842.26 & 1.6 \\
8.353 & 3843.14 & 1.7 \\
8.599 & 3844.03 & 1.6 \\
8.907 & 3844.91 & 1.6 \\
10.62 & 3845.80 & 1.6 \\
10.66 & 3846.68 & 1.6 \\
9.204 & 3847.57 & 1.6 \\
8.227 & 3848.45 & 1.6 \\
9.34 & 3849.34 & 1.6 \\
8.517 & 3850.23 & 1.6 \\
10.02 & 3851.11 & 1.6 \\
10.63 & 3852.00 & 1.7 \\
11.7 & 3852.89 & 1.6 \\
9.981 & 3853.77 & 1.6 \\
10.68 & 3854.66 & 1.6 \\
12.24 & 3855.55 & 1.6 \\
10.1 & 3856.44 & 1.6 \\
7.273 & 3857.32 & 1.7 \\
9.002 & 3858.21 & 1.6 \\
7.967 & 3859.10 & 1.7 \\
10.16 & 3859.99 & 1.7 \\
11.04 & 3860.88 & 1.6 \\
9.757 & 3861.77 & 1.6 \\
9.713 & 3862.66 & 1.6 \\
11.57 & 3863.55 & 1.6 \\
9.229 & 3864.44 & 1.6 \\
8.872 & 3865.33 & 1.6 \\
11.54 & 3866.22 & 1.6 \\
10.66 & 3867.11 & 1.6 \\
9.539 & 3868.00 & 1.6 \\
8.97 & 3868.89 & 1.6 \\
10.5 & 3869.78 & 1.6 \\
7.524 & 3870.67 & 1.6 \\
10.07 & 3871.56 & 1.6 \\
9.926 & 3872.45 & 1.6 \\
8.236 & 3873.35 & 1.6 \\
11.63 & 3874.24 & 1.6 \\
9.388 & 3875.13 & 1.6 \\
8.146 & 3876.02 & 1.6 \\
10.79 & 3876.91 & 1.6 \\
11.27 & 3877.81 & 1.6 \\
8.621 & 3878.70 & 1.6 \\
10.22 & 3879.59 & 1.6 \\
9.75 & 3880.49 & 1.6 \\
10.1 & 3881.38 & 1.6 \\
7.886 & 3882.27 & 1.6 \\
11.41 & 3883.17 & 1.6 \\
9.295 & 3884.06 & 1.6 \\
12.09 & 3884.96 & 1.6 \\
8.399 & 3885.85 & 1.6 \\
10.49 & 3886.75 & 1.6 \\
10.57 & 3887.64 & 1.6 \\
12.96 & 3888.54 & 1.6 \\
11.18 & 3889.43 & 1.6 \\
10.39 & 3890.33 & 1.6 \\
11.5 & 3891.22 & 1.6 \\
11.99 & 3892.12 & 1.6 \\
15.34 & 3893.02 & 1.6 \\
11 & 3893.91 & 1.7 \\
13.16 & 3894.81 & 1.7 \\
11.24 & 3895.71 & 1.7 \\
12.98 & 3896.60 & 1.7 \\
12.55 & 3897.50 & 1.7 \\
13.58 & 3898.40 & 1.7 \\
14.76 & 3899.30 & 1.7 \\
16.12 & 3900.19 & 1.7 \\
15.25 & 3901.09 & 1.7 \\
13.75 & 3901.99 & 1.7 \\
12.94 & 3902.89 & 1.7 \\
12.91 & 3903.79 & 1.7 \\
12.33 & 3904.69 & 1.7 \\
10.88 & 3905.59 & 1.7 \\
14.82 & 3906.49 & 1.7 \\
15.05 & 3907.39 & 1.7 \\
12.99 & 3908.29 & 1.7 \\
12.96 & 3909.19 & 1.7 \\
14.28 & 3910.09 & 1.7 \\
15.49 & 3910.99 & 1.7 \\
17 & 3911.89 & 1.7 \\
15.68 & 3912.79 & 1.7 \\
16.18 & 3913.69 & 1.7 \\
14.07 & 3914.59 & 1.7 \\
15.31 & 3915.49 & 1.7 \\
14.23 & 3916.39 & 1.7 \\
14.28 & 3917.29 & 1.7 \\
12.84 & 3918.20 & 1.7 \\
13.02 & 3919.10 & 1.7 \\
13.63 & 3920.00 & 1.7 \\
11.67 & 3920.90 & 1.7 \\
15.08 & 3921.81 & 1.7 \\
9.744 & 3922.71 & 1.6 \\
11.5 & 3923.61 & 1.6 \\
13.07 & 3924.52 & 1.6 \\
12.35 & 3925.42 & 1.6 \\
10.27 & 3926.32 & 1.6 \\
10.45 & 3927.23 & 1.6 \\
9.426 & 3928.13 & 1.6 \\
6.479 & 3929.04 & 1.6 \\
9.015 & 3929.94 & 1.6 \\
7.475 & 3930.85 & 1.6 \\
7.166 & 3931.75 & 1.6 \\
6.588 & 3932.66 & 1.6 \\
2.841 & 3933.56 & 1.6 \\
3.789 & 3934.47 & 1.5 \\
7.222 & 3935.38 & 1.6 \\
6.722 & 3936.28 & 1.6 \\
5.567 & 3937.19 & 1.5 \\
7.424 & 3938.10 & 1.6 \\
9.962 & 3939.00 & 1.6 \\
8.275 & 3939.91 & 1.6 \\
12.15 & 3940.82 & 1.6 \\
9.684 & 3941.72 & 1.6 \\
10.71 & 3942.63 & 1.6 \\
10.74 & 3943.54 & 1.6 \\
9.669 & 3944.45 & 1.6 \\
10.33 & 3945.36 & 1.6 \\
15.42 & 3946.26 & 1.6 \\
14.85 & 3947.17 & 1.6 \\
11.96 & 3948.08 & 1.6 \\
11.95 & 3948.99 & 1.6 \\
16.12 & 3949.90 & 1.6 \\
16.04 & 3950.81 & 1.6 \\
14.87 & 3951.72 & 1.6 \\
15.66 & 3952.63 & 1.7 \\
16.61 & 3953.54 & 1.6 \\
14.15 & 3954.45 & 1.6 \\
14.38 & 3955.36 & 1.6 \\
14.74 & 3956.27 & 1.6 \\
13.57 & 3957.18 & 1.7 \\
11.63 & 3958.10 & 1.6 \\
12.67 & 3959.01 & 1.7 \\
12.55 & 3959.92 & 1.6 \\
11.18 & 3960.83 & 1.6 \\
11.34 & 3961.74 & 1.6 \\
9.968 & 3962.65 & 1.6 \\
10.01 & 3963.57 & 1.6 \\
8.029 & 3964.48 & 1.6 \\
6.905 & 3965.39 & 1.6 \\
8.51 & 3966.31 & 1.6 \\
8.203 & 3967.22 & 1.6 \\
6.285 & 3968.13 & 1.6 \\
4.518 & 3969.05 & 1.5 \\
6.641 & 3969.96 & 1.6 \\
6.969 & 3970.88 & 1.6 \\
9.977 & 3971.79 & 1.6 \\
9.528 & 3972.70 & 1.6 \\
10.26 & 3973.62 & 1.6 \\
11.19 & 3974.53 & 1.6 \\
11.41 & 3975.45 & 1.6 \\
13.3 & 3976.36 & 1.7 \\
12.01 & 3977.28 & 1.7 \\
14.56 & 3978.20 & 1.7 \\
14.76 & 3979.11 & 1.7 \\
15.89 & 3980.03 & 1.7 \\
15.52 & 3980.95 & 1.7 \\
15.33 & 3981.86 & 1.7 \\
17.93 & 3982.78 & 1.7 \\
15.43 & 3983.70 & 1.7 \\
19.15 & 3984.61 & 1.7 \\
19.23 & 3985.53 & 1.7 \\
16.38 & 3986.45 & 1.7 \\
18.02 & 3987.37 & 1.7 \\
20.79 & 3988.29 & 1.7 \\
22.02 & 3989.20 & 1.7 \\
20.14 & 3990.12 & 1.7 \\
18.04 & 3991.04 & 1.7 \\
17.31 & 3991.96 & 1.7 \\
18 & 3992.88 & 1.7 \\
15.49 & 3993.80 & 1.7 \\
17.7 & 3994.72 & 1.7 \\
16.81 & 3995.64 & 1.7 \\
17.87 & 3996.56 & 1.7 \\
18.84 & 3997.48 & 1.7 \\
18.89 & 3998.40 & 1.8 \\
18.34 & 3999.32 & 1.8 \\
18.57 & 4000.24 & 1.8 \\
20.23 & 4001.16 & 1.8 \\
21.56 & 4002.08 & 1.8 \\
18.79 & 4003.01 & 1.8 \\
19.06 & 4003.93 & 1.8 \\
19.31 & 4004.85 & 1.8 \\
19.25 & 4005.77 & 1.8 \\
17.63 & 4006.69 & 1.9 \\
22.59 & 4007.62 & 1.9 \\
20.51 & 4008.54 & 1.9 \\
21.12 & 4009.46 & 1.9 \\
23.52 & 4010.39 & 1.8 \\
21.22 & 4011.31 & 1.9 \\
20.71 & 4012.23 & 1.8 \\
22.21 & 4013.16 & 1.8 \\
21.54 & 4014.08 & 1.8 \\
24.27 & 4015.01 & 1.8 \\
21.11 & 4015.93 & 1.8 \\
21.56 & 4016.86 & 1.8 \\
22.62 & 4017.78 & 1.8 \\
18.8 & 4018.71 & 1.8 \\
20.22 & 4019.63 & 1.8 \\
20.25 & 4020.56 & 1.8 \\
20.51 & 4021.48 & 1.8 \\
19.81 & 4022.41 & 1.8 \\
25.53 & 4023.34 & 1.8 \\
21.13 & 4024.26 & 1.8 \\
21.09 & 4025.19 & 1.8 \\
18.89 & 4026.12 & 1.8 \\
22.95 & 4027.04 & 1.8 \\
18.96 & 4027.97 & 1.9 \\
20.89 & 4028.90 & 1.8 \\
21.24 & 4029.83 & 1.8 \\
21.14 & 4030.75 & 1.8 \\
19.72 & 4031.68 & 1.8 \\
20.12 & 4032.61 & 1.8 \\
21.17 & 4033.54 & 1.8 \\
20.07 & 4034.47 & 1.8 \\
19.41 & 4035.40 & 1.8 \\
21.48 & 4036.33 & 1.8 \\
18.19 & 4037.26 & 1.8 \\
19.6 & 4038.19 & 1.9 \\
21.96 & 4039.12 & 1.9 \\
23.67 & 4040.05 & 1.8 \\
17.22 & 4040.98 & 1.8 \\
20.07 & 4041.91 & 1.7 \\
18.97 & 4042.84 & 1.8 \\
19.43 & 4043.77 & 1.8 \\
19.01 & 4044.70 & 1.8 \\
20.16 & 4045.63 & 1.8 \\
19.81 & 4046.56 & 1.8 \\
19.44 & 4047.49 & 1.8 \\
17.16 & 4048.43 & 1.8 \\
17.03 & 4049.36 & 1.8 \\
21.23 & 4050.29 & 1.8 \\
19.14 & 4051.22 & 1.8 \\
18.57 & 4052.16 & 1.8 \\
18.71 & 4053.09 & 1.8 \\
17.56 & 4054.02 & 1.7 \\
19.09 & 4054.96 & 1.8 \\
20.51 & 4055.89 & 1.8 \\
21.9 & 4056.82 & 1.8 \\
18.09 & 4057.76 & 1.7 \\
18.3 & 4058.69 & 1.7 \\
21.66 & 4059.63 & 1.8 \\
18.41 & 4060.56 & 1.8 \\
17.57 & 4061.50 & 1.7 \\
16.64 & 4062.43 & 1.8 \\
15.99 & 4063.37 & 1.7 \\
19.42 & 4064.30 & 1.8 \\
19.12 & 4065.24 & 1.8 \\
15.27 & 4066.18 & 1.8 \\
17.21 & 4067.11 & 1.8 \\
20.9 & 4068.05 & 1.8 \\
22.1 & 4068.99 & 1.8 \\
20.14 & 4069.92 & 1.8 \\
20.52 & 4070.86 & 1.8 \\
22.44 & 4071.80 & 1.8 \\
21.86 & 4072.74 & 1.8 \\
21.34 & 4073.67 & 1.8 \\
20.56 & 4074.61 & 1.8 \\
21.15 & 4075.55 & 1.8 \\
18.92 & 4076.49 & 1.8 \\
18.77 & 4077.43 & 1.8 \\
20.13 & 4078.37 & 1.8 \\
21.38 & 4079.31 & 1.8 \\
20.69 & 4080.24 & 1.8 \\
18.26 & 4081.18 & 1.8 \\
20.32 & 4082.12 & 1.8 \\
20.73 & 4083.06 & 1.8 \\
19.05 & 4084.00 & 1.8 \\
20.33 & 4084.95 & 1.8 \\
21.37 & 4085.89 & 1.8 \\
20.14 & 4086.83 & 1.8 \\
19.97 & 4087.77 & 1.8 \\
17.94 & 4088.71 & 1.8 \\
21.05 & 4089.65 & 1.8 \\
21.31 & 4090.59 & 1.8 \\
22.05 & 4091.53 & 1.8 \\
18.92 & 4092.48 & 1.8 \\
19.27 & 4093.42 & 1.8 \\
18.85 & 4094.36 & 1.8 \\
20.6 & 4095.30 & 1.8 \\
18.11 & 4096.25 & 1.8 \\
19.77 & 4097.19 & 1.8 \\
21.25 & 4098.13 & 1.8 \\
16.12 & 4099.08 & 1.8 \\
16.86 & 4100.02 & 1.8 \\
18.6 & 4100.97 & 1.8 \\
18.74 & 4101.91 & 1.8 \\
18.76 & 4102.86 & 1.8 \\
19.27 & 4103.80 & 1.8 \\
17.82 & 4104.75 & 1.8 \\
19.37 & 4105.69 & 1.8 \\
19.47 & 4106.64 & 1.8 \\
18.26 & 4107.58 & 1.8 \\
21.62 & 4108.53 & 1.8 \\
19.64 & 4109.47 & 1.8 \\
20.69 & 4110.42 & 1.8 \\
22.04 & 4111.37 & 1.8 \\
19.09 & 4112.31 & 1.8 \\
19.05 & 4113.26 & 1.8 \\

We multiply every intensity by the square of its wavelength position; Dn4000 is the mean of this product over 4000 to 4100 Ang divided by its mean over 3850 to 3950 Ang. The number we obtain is 2.0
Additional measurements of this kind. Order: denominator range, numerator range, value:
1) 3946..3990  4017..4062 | 1.57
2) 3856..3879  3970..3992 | 1.64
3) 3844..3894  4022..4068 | 2.12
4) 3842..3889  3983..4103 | 2.19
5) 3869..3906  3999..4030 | 1.96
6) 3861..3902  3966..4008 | 1.51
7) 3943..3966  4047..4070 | 1.58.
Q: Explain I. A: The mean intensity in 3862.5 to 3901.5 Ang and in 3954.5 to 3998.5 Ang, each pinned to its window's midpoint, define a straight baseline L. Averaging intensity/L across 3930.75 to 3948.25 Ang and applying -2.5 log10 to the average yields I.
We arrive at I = 0.38 mag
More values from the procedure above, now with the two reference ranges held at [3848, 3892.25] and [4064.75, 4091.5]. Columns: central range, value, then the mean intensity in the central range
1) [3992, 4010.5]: -0.16 mag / 19.1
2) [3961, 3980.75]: 0.43 mag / 10.1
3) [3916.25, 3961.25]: 0.19 mag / 11.2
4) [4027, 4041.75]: -0.14 mag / 20.4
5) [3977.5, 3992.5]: -0.12 mag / 17.4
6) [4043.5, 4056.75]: -0.02 mag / 19.1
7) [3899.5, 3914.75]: -0.21 mag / 14.3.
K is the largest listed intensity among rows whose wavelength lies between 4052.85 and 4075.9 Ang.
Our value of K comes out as 22.44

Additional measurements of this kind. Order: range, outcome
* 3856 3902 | 16.12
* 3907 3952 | 17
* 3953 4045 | 25.53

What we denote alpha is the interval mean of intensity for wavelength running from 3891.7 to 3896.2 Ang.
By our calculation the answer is 12.6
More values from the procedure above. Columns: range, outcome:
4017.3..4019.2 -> 20.8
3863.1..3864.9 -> 10.4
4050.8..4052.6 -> 18.8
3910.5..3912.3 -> 16.2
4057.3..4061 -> 19.1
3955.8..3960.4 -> 13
